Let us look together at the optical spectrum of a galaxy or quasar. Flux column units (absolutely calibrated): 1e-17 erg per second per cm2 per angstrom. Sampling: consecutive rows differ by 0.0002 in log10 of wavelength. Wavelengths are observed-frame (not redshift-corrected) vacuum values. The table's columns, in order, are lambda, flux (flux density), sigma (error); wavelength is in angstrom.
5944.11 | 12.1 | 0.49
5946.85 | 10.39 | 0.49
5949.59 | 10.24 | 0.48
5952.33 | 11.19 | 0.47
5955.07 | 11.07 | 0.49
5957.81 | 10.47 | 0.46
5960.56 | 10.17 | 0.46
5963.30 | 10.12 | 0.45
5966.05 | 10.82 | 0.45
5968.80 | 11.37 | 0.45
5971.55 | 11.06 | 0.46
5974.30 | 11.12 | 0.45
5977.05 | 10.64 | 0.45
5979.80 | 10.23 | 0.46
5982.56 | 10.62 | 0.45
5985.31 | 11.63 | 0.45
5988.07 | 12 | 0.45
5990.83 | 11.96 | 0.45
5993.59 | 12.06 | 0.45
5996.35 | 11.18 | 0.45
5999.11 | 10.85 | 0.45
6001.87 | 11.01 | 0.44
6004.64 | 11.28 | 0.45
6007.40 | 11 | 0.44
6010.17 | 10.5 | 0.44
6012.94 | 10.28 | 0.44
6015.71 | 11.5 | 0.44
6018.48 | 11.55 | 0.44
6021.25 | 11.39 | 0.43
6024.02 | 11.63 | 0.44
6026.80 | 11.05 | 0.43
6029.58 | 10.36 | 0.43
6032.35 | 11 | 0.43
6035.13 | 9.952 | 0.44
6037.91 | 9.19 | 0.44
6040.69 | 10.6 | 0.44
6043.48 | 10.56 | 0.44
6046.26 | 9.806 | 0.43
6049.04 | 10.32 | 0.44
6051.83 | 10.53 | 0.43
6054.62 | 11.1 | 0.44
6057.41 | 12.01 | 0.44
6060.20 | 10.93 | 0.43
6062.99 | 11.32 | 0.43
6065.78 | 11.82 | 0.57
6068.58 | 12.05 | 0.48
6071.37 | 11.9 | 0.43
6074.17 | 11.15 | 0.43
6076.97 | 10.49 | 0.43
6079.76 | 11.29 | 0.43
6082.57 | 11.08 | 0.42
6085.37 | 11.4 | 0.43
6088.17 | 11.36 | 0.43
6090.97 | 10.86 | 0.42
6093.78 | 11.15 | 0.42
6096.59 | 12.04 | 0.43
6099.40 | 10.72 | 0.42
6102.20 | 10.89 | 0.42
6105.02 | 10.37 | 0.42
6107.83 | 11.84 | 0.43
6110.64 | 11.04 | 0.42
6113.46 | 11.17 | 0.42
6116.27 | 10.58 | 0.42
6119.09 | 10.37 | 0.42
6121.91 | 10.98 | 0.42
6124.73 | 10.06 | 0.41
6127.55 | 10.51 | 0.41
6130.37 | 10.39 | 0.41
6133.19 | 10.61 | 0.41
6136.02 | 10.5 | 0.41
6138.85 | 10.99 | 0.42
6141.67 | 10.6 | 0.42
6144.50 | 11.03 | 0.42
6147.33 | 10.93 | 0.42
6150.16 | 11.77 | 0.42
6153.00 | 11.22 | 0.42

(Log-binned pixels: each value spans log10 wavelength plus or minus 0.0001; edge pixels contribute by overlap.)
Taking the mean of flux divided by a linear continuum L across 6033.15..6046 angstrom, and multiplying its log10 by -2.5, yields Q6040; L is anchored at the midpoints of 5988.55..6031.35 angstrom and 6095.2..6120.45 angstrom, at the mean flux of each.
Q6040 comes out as 0.11 mag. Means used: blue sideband 11.2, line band 10.1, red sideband 11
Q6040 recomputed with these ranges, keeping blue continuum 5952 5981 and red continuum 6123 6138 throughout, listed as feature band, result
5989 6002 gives -0.08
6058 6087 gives -0.08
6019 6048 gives 0.00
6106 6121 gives -0.05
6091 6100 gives -0.08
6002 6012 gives -0.02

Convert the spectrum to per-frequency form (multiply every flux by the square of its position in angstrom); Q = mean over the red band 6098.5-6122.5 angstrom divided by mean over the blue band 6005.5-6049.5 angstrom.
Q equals 1.05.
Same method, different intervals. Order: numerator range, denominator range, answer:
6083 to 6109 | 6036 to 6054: 1.11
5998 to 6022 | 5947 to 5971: 1.05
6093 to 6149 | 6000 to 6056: 1.04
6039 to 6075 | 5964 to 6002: 1.02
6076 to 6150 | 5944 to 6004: 1.04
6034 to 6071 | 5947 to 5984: 1.04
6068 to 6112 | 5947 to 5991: 1.07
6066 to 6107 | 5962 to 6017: 1.05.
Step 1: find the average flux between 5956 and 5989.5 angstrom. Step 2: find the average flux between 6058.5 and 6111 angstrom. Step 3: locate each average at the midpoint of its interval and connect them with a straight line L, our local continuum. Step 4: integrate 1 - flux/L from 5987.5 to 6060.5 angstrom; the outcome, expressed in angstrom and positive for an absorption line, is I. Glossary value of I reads 0.7 angstrom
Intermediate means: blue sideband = 10.9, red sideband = 11.3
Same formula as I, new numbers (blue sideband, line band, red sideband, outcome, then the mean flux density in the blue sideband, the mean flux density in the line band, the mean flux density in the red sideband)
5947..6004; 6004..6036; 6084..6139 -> 0.0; 11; 11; 10.9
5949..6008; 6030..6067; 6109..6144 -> 0.6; 11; 10.7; 10.7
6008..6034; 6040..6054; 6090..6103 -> 0.8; 11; 10.4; 11.2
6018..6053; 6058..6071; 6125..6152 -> -1.2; 10.6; 11.6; 10.8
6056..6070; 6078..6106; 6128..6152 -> 0.5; 11.6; 11.1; 10.8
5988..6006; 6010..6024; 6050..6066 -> 0.3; 11.4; 11.2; 11.2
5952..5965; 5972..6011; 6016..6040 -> -1.8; 10.6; 11.2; 10.8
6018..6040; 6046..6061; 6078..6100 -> 0.1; 10.7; 10.8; 11.2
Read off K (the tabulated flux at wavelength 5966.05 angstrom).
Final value 10.82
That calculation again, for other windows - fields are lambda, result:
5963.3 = 10.12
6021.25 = 11.39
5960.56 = 10.17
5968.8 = 11.37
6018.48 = 11.55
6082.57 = 11.08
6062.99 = 11.32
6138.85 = 10.99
